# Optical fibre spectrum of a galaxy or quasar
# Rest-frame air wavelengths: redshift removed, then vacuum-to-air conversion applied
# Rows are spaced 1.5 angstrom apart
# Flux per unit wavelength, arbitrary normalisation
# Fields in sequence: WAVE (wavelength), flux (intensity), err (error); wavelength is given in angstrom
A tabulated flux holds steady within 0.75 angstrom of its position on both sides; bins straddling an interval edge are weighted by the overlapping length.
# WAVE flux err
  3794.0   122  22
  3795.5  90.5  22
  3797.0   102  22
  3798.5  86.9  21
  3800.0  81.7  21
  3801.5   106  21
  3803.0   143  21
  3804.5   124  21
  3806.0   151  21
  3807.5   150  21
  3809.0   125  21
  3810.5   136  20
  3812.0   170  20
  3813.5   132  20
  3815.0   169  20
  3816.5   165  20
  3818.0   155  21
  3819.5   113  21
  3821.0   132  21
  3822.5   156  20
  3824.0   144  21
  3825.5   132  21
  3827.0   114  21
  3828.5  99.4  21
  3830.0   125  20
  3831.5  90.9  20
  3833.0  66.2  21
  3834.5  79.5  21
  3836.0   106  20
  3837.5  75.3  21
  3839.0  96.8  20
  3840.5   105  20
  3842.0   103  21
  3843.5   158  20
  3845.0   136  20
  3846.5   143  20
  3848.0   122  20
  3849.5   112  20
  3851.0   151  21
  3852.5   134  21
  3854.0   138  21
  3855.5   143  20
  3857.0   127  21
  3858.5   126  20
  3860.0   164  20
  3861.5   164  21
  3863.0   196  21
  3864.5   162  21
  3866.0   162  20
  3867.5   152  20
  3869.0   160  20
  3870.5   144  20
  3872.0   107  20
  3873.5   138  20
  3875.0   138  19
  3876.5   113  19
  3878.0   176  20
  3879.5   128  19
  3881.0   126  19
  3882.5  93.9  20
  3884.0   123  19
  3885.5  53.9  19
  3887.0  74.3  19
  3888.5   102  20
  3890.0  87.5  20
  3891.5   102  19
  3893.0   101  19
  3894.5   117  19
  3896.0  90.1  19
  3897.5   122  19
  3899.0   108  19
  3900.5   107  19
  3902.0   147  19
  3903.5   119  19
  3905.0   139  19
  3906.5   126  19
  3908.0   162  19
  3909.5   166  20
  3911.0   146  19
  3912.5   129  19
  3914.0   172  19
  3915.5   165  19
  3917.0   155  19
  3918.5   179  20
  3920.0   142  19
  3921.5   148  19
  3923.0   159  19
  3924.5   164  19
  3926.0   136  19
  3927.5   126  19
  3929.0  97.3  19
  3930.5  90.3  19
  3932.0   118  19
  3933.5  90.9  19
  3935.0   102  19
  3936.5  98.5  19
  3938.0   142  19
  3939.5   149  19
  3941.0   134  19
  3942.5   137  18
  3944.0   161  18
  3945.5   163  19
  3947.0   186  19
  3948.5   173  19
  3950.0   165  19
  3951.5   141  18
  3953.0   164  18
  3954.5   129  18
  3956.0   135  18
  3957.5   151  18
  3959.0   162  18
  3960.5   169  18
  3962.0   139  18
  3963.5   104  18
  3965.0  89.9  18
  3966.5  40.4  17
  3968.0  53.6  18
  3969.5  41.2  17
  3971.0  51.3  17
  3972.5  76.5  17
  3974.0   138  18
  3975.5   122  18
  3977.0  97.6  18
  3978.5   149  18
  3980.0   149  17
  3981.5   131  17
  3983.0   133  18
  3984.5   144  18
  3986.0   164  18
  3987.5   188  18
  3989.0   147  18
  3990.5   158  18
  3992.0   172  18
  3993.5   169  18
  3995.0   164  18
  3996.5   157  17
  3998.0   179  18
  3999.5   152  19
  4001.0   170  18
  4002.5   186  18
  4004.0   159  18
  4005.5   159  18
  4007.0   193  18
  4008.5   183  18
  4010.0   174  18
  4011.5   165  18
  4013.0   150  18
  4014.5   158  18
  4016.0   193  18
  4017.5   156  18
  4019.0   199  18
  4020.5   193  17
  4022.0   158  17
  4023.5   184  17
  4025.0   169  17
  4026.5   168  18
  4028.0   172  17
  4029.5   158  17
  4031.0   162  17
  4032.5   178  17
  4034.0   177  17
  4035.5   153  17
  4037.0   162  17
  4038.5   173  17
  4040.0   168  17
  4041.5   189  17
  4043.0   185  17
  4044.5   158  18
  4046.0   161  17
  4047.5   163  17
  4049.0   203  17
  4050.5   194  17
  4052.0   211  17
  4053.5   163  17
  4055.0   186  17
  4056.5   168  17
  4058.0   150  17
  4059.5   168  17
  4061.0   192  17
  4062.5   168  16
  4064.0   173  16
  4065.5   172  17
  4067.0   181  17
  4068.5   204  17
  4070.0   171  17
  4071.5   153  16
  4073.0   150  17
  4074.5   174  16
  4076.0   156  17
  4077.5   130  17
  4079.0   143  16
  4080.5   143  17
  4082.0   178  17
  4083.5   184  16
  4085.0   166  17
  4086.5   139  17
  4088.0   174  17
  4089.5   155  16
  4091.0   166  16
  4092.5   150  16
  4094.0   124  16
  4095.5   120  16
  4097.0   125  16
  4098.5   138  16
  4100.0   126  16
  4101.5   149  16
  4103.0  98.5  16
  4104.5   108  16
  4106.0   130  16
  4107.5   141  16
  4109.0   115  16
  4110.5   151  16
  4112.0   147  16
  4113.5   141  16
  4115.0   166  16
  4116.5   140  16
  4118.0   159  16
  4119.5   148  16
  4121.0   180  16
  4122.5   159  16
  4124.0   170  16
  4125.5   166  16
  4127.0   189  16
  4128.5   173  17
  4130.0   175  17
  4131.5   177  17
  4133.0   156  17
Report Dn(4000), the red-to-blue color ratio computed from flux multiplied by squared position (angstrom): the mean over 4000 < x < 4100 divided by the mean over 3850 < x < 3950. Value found 1.34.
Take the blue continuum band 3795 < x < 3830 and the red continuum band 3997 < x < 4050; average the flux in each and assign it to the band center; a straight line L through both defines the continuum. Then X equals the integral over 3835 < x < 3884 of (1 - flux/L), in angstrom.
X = 1.8 angstrom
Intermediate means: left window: 130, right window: 172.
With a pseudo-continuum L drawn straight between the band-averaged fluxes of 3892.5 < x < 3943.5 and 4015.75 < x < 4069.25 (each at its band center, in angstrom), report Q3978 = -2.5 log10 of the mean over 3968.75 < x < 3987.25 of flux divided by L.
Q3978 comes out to 0.282 mag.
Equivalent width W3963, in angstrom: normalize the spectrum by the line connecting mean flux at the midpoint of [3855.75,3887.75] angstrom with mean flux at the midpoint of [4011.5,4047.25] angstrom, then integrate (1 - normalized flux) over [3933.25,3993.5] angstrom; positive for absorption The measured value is 9.1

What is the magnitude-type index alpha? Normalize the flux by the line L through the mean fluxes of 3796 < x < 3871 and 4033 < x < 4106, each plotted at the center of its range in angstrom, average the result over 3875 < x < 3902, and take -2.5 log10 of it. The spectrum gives 0.249 mag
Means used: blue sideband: 130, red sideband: 161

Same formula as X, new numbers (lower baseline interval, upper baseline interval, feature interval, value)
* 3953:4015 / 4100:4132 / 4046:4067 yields -4.5 angstrom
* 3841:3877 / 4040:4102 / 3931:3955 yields 1.6 angstrom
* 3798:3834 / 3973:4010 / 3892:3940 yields 4.2 angstrom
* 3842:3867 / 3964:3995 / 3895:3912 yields 0.7 angstrom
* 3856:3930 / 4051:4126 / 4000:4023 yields -4.1 angstrom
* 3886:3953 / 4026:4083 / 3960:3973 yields 5.5 angstrom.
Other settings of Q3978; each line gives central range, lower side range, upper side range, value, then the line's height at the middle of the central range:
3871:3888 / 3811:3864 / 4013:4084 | 0.191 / 138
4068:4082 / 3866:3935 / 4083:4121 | -0.128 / 141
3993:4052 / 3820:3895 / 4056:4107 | -0.180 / 146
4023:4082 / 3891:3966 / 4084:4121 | -0.210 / 140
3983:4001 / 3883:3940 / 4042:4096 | -0.113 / 146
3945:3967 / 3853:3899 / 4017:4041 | 0.061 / 150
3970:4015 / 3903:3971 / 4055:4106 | -0.064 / 142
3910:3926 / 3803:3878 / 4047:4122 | -0.106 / 141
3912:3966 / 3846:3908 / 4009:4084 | 0.025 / 144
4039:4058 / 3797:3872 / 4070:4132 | -0.208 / 147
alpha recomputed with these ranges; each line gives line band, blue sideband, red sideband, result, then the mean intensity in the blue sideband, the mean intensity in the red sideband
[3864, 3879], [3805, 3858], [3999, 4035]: -0.061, 127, 172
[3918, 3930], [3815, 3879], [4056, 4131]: -0.023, 132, 155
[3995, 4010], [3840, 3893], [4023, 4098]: -0.102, 130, 166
